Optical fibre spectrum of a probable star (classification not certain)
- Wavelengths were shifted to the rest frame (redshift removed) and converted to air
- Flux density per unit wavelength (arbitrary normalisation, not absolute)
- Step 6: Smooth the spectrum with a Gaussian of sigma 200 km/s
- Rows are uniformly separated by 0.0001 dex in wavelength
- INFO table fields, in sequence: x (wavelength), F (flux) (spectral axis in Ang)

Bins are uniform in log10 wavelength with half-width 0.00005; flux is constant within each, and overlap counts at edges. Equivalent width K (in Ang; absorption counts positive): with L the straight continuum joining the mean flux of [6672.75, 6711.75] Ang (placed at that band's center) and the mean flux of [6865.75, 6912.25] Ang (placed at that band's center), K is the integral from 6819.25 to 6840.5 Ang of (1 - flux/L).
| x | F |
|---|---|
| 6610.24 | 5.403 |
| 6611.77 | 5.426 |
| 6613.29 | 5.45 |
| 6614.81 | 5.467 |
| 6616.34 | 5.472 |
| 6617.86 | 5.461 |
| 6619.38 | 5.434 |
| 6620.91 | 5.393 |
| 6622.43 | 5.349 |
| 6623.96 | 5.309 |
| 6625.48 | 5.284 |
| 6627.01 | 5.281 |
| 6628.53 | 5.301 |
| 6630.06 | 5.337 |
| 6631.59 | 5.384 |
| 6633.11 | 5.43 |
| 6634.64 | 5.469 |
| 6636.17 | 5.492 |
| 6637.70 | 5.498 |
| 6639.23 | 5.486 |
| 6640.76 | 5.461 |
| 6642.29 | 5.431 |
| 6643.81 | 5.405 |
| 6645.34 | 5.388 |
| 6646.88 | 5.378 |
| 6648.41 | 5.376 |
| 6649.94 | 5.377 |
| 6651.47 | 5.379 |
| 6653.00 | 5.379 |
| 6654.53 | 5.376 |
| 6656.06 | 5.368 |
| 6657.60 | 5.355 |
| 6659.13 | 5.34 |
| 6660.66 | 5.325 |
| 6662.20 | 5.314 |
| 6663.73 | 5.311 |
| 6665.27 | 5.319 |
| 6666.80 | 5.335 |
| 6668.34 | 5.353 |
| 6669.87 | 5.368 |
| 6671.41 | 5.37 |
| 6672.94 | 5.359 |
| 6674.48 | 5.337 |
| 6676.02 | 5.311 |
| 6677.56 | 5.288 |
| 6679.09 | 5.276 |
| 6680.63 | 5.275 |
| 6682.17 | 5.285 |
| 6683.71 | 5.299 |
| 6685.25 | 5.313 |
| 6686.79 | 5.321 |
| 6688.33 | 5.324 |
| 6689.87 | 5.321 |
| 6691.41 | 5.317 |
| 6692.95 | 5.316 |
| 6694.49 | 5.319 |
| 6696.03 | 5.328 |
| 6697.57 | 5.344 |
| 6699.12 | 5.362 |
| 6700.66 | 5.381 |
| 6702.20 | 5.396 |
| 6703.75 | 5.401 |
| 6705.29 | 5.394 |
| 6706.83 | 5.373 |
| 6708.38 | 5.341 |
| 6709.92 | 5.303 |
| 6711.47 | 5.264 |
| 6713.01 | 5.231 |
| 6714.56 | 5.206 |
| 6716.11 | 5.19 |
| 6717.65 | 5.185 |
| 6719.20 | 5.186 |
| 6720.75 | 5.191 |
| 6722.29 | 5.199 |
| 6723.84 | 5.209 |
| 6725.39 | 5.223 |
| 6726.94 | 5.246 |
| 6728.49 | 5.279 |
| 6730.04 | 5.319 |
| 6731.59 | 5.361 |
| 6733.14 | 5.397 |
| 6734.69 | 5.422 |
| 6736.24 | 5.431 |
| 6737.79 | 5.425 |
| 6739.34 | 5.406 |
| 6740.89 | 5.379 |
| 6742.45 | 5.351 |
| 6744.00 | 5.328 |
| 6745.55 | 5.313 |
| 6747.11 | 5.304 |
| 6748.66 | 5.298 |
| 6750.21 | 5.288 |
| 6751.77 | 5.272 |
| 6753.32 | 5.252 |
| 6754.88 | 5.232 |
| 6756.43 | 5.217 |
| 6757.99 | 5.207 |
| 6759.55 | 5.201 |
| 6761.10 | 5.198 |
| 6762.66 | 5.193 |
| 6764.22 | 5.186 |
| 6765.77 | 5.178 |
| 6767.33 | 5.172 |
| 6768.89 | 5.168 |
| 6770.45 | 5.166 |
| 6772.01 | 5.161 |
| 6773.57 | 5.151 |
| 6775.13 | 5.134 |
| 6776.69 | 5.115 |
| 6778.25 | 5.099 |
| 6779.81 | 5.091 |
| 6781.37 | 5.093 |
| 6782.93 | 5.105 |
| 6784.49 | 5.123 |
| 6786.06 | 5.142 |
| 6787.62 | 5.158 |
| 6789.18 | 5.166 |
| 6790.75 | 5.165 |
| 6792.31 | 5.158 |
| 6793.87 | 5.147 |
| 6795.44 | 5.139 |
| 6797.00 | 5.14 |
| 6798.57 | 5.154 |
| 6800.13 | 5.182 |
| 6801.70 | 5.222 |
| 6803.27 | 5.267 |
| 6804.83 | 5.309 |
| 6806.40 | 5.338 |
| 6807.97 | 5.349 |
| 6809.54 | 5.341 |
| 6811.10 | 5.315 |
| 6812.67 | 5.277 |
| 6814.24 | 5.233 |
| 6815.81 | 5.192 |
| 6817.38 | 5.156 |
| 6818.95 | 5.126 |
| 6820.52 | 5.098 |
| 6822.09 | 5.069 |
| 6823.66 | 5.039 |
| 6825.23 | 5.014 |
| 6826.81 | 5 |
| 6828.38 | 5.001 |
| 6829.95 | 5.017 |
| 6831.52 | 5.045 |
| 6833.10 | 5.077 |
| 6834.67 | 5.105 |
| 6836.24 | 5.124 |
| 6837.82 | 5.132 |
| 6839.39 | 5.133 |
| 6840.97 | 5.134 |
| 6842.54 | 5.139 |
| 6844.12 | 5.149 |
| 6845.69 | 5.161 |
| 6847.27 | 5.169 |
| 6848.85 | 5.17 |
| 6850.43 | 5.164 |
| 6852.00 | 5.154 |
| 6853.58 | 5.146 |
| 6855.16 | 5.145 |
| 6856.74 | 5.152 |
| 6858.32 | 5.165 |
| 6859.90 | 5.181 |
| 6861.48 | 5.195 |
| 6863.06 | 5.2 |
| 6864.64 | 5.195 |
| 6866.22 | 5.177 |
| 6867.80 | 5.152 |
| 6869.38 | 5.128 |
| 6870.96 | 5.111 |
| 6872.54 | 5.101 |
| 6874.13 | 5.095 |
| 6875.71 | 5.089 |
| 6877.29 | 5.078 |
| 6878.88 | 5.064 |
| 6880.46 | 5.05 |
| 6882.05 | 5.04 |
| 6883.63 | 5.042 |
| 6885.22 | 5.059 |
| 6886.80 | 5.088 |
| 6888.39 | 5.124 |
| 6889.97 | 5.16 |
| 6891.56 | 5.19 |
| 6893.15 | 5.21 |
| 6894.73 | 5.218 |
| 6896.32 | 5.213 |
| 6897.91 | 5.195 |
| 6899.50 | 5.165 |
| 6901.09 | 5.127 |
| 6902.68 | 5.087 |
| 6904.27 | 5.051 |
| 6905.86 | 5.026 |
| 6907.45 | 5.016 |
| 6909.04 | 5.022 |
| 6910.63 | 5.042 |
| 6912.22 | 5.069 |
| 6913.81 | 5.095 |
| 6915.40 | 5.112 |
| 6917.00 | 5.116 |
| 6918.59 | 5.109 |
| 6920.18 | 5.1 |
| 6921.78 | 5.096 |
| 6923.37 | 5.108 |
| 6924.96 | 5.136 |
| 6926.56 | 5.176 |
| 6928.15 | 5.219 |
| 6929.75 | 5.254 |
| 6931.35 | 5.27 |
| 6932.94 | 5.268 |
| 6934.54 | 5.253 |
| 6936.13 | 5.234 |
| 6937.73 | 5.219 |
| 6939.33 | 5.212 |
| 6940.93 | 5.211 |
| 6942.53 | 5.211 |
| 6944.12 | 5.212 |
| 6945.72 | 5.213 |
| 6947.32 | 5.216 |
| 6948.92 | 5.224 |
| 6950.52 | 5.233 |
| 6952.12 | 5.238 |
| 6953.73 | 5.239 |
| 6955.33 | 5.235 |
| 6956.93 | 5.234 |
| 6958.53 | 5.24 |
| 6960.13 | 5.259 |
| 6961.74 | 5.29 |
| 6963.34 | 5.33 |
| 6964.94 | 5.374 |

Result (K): 0.4 Ang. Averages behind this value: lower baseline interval 5.33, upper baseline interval 5.11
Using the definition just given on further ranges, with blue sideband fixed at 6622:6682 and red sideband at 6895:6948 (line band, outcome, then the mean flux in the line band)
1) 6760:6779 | 0.4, 5.16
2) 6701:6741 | 0.0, 5.31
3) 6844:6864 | 0.2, 5.17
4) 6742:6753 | 0.0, 5.31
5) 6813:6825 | 0.2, 5.13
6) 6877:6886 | 0.2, 5.05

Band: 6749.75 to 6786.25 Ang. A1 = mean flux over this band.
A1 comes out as 5.17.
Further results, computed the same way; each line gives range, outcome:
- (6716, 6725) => 5.2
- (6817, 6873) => 5.12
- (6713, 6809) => 5.23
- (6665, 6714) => 5.33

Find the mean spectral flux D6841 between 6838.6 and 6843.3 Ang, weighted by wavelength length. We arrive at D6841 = 5.14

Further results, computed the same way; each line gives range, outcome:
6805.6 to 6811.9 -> 5.33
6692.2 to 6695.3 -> 5.32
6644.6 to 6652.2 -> 5.37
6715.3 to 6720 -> 5.18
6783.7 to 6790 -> 5.14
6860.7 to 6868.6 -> 5.19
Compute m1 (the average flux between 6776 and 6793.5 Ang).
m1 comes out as 5.13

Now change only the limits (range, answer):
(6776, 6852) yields 5.15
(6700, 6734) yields 5.29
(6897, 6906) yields 5.11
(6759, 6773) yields 5.18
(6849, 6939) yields 5.14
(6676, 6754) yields 5.31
